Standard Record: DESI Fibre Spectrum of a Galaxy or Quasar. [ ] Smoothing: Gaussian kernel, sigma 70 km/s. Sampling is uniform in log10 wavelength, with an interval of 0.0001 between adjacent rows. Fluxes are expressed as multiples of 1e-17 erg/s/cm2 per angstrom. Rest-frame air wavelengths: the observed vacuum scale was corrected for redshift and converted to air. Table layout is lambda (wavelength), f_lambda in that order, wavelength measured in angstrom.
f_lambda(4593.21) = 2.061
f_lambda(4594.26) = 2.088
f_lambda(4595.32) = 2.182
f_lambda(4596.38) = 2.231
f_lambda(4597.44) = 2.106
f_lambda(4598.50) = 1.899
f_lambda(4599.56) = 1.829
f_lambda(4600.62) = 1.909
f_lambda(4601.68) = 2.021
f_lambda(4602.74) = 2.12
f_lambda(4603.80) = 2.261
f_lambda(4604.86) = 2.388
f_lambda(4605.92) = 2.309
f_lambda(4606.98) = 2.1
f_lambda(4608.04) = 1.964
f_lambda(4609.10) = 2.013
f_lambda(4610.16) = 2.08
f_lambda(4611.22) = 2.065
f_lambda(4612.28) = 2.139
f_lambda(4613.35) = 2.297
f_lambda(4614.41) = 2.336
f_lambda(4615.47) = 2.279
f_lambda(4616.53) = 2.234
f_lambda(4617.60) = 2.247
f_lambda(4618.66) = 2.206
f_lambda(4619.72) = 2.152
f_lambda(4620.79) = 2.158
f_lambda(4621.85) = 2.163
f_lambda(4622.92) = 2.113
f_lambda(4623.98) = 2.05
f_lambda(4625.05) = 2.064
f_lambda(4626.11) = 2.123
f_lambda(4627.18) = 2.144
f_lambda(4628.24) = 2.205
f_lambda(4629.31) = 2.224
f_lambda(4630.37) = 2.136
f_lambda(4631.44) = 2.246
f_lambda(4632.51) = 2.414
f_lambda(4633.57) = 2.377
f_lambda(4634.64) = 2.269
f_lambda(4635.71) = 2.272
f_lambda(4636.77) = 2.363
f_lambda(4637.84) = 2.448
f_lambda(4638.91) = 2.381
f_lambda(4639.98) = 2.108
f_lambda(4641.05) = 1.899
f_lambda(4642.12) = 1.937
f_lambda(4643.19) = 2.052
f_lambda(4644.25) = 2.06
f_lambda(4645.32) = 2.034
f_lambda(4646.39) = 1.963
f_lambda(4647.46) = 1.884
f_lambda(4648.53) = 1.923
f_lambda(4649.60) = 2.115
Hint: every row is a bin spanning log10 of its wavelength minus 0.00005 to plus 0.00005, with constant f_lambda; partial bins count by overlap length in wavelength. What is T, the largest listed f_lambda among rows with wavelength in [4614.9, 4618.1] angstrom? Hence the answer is 2.279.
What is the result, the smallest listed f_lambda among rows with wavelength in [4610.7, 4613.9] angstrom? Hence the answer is 2.065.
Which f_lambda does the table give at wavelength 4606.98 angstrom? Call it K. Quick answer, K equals 2.1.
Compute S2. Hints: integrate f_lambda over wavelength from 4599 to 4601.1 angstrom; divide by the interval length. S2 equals 1.87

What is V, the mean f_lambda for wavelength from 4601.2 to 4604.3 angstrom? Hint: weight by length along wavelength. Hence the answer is 2.13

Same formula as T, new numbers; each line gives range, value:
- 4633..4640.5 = 2.448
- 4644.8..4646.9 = 2.034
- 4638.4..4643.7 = 2.381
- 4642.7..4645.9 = 2.06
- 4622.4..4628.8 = 2.205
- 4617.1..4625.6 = 2.247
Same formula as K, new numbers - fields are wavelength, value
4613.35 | 2.297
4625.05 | 2.064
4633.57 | 2.377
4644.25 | 2.06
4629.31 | 2.224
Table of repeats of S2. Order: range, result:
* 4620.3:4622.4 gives 2.16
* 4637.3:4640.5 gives 2.31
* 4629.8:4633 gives 2.26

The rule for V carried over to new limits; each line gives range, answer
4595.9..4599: 2.08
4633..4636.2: 2.31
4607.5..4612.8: 2.05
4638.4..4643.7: 2.07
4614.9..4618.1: 2.25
